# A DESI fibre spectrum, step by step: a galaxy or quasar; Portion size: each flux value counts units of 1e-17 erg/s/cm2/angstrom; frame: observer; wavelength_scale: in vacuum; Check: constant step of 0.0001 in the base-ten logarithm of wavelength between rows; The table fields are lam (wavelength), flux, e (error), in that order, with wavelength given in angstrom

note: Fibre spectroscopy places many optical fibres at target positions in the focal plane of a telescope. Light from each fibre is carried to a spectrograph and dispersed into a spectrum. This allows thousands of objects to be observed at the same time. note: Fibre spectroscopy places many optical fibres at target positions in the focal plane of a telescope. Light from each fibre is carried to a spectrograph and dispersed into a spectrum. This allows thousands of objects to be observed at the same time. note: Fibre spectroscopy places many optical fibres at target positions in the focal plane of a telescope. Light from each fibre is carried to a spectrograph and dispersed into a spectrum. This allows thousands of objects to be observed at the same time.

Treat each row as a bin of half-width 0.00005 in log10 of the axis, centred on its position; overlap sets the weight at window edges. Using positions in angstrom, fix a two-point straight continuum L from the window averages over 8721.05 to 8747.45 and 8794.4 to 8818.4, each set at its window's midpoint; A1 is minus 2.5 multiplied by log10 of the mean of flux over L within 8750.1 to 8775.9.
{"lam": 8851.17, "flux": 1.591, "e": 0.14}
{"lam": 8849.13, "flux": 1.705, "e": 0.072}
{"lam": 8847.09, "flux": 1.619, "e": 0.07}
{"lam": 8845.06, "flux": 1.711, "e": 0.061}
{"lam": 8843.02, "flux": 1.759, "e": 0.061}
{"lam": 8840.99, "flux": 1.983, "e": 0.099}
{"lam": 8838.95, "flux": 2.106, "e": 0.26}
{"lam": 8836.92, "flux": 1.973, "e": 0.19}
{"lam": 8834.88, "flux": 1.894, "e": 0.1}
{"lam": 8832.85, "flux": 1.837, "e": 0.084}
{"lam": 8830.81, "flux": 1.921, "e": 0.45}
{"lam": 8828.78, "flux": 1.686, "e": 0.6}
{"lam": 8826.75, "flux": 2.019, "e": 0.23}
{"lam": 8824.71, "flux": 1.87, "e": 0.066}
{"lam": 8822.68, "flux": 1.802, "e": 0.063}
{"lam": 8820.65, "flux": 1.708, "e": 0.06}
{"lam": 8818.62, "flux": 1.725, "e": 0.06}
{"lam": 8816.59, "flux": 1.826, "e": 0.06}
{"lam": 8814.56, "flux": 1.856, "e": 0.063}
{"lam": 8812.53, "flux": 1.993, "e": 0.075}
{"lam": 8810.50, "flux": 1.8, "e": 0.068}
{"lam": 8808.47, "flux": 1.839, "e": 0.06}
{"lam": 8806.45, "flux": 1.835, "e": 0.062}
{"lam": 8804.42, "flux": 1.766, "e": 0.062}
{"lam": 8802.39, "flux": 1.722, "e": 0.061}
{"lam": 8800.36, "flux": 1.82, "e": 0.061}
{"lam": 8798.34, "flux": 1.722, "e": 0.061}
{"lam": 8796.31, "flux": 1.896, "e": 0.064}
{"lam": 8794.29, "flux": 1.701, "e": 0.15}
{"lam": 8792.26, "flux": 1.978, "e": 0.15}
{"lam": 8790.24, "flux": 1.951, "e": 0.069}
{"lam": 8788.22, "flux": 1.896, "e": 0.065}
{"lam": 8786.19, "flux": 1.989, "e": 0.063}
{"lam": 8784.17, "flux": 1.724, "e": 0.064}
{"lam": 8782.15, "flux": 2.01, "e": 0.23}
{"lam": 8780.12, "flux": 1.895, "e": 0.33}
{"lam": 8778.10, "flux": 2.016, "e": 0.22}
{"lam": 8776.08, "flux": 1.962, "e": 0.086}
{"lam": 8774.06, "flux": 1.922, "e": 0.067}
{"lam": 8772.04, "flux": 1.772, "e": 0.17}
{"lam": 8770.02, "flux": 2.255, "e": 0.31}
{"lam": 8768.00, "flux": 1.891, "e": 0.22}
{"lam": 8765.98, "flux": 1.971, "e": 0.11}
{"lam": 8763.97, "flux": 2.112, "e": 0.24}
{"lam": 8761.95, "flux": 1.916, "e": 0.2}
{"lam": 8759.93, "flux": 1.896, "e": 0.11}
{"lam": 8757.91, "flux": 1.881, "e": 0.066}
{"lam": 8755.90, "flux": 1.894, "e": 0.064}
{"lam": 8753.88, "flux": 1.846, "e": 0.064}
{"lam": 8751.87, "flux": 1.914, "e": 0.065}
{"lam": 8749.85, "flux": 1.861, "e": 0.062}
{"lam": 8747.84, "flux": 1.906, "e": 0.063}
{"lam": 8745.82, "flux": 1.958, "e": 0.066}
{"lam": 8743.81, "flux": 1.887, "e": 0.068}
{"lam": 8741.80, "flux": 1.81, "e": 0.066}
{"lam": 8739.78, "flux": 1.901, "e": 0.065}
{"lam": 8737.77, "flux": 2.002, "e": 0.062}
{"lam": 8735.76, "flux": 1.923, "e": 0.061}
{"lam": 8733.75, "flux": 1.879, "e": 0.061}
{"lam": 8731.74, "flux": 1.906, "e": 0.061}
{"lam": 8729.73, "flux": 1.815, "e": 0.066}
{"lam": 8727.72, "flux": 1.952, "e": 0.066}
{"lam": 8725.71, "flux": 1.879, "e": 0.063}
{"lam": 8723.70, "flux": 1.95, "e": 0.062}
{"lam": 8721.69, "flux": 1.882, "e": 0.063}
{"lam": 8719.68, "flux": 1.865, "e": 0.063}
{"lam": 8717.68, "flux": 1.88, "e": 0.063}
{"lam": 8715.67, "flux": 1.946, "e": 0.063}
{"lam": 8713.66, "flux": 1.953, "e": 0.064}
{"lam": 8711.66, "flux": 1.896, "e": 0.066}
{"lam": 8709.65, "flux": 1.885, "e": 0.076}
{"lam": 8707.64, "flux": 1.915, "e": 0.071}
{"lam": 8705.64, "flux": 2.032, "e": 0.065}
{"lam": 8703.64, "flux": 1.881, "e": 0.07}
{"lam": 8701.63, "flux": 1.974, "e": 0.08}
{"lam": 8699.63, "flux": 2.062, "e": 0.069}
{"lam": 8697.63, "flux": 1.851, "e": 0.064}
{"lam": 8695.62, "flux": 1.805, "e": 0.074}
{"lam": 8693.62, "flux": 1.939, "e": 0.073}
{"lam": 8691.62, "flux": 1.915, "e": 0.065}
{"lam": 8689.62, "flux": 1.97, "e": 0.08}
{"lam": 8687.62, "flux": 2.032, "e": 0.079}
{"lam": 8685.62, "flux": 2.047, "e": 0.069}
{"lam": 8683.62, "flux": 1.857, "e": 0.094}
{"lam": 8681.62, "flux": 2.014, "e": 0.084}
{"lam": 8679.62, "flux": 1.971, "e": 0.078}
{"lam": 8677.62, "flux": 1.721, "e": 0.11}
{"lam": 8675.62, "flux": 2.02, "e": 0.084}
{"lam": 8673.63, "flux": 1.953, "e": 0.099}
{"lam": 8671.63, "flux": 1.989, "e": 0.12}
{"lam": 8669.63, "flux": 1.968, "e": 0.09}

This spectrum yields -0.04 mag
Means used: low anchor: 1.9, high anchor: 1.82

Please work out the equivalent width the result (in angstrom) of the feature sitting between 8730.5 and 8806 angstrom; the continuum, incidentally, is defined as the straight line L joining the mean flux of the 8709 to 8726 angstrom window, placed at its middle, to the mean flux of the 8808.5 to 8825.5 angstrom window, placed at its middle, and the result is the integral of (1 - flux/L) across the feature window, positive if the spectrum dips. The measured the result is -1.5 angstrom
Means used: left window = 1.91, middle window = 1.9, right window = 1.82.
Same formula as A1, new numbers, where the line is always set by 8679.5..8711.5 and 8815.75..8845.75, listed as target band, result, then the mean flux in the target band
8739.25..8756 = 0.015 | 1.88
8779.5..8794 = -0.014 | 1.91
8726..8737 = 0.014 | 1.9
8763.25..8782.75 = -0.047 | 1.98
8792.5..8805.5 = 0.056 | 1.78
